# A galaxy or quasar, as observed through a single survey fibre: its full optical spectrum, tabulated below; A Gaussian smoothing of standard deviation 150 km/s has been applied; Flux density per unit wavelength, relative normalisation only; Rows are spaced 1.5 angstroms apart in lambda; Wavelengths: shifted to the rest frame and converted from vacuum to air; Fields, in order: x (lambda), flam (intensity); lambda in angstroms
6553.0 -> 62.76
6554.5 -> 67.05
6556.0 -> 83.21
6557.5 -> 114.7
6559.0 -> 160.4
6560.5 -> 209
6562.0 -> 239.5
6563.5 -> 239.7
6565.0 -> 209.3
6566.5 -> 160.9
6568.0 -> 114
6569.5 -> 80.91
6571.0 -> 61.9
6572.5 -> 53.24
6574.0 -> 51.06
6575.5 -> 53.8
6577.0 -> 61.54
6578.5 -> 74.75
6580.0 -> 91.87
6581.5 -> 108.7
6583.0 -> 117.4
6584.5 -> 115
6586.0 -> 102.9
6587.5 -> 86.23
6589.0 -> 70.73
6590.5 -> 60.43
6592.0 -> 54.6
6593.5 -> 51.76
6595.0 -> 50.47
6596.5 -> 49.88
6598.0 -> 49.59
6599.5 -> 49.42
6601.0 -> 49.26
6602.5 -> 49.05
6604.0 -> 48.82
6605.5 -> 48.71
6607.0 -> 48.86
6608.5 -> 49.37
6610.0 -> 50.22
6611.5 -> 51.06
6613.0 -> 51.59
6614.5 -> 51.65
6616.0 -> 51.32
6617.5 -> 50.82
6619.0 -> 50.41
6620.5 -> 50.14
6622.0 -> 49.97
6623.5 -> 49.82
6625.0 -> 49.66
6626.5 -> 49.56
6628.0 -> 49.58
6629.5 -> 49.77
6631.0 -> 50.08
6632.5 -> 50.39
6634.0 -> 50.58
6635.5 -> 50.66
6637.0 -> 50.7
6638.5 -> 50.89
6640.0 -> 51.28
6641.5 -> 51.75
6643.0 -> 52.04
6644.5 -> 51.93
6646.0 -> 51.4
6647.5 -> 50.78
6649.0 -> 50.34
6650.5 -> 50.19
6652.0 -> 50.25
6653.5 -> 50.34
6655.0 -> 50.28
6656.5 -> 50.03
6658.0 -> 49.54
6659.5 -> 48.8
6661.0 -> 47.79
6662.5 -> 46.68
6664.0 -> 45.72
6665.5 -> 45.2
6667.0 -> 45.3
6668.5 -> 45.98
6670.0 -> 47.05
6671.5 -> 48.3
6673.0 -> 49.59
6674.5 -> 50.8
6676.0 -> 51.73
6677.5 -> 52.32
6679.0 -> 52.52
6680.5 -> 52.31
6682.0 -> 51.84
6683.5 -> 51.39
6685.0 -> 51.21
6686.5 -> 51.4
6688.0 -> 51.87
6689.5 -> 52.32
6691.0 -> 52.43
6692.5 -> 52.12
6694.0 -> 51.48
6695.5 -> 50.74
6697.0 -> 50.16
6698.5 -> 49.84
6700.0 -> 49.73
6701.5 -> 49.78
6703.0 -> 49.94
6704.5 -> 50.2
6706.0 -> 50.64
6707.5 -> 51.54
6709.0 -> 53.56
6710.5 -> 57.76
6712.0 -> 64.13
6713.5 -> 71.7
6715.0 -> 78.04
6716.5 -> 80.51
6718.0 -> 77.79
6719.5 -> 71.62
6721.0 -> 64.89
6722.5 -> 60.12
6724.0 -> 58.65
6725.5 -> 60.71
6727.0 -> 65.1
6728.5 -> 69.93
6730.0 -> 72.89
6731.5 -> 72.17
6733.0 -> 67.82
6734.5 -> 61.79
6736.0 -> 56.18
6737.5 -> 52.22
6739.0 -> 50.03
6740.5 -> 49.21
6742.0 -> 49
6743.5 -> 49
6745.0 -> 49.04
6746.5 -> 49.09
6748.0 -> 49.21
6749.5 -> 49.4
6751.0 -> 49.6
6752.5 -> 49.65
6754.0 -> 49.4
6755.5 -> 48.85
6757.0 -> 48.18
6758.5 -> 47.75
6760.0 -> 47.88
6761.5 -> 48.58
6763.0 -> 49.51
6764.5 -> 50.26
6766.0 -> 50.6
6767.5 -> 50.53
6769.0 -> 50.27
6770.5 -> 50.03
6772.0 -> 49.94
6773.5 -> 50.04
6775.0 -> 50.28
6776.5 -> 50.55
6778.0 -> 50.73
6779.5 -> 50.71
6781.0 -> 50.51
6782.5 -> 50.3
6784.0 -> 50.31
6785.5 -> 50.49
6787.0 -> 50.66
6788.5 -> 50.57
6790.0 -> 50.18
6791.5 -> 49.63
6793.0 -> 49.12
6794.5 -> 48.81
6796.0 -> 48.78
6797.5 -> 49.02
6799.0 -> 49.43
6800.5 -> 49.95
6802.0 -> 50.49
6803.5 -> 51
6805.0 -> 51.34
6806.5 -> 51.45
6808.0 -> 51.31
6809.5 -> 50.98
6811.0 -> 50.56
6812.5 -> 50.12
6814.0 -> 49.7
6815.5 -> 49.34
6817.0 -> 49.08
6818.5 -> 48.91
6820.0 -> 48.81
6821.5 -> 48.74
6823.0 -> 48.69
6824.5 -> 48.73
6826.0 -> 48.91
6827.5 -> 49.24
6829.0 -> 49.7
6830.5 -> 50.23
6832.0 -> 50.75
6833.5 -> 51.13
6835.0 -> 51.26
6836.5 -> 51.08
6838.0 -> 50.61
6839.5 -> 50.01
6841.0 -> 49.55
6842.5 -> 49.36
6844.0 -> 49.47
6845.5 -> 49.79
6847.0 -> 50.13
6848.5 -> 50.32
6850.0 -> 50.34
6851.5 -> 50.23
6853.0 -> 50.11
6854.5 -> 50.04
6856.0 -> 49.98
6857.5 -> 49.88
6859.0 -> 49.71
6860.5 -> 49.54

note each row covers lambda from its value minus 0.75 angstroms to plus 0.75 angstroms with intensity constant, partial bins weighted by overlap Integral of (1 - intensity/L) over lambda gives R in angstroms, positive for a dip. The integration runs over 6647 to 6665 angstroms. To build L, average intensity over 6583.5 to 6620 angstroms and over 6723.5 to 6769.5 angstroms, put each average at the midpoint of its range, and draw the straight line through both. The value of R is 2.4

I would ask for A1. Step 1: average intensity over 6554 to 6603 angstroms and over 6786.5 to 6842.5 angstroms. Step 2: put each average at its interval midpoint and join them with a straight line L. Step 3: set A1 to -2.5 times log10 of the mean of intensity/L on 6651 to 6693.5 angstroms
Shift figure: 0.49 mag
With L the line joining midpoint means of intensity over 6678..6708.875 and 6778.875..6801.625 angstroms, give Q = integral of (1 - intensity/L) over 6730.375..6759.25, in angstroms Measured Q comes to -1.28 angstroms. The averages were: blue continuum 51.2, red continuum 49.9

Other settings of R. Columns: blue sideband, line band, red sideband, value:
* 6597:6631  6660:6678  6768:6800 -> 0.7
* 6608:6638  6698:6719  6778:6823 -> -4.1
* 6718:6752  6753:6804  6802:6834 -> 3.9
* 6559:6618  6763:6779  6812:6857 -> 2.3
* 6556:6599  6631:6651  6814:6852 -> 8.6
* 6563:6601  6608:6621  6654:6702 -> 4.1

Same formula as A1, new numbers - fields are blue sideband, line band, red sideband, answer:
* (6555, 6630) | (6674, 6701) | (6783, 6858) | 0.30 mag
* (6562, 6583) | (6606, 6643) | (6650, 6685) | 0.45 mag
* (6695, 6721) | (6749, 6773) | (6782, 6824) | 0.10 mag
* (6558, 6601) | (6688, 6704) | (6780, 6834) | 0.41 mag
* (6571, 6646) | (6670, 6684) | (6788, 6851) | 0.10 mag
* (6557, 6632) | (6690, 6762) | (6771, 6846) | 0.09 mag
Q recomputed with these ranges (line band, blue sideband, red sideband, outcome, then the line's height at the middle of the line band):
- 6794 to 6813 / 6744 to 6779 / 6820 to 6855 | -0.2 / 49.7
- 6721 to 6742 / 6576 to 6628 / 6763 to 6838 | -2.7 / 54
